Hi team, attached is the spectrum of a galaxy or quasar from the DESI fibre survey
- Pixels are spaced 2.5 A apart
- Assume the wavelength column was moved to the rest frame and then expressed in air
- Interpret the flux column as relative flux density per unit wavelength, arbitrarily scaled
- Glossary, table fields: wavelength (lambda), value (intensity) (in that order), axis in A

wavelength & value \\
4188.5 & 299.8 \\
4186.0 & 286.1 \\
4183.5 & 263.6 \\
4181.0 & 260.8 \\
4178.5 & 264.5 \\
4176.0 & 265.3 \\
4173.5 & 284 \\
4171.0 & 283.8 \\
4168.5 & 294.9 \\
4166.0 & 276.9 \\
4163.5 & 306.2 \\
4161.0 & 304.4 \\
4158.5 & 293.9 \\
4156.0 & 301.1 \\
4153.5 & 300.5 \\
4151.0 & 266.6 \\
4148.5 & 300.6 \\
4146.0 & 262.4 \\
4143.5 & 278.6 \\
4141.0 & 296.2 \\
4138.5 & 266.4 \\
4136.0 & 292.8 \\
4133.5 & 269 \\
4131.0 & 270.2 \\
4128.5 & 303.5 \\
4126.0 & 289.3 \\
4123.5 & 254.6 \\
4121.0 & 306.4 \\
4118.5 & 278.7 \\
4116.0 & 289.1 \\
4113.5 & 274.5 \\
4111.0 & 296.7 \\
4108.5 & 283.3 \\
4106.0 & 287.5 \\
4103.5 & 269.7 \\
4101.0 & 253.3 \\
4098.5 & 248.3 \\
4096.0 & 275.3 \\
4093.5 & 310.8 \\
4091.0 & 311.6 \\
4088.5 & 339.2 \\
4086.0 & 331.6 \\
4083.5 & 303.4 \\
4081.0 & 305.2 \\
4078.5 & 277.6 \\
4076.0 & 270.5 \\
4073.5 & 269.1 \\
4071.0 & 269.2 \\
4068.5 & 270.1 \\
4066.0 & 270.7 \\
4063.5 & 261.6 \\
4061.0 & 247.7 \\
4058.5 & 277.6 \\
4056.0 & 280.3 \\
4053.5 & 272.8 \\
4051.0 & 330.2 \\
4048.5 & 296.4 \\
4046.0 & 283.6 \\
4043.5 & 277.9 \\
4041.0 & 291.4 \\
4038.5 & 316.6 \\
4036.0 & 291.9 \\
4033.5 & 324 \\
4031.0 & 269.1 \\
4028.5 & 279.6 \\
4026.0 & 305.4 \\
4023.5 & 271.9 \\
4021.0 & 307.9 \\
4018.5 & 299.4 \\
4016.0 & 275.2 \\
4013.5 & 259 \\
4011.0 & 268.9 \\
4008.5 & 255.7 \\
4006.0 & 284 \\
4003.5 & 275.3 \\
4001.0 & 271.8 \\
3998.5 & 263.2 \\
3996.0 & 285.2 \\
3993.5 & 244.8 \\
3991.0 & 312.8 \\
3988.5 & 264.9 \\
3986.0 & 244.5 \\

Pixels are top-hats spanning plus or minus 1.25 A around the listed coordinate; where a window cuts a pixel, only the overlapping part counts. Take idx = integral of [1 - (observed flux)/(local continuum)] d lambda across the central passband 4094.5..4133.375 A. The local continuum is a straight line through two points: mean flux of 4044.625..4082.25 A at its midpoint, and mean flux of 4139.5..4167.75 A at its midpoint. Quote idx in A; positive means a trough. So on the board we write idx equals 0.9 A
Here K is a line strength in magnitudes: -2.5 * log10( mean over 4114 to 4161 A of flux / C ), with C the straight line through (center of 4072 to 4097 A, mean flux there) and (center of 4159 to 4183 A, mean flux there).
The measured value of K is 0.01 mag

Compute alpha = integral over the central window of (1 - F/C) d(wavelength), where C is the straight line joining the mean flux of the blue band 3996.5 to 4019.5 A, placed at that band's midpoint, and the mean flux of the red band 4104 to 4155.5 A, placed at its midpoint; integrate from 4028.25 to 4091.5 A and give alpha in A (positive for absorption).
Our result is -2.7 A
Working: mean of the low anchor 273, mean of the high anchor 283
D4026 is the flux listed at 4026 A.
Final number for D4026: 305.4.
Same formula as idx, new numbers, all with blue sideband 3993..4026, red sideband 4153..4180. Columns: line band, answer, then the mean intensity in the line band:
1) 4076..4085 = -0.4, 293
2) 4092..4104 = 0.4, 272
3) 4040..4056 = -0.7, 291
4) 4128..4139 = 0.2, 280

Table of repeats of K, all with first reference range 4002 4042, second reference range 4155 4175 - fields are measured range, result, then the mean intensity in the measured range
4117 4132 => 0.025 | 284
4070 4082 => 0.040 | 278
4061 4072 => 0.088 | 266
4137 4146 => 0.051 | 278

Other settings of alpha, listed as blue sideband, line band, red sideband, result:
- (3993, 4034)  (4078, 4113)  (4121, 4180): -1.3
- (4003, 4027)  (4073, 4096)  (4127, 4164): -1.4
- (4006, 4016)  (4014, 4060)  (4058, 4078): -4.2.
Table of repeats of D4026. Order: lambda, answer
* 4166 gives 276.9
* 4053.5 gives 272.8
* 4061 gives 247.7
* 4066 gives 270.7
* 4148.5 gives 300.6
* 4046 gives 283.6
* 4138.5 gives 266.4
